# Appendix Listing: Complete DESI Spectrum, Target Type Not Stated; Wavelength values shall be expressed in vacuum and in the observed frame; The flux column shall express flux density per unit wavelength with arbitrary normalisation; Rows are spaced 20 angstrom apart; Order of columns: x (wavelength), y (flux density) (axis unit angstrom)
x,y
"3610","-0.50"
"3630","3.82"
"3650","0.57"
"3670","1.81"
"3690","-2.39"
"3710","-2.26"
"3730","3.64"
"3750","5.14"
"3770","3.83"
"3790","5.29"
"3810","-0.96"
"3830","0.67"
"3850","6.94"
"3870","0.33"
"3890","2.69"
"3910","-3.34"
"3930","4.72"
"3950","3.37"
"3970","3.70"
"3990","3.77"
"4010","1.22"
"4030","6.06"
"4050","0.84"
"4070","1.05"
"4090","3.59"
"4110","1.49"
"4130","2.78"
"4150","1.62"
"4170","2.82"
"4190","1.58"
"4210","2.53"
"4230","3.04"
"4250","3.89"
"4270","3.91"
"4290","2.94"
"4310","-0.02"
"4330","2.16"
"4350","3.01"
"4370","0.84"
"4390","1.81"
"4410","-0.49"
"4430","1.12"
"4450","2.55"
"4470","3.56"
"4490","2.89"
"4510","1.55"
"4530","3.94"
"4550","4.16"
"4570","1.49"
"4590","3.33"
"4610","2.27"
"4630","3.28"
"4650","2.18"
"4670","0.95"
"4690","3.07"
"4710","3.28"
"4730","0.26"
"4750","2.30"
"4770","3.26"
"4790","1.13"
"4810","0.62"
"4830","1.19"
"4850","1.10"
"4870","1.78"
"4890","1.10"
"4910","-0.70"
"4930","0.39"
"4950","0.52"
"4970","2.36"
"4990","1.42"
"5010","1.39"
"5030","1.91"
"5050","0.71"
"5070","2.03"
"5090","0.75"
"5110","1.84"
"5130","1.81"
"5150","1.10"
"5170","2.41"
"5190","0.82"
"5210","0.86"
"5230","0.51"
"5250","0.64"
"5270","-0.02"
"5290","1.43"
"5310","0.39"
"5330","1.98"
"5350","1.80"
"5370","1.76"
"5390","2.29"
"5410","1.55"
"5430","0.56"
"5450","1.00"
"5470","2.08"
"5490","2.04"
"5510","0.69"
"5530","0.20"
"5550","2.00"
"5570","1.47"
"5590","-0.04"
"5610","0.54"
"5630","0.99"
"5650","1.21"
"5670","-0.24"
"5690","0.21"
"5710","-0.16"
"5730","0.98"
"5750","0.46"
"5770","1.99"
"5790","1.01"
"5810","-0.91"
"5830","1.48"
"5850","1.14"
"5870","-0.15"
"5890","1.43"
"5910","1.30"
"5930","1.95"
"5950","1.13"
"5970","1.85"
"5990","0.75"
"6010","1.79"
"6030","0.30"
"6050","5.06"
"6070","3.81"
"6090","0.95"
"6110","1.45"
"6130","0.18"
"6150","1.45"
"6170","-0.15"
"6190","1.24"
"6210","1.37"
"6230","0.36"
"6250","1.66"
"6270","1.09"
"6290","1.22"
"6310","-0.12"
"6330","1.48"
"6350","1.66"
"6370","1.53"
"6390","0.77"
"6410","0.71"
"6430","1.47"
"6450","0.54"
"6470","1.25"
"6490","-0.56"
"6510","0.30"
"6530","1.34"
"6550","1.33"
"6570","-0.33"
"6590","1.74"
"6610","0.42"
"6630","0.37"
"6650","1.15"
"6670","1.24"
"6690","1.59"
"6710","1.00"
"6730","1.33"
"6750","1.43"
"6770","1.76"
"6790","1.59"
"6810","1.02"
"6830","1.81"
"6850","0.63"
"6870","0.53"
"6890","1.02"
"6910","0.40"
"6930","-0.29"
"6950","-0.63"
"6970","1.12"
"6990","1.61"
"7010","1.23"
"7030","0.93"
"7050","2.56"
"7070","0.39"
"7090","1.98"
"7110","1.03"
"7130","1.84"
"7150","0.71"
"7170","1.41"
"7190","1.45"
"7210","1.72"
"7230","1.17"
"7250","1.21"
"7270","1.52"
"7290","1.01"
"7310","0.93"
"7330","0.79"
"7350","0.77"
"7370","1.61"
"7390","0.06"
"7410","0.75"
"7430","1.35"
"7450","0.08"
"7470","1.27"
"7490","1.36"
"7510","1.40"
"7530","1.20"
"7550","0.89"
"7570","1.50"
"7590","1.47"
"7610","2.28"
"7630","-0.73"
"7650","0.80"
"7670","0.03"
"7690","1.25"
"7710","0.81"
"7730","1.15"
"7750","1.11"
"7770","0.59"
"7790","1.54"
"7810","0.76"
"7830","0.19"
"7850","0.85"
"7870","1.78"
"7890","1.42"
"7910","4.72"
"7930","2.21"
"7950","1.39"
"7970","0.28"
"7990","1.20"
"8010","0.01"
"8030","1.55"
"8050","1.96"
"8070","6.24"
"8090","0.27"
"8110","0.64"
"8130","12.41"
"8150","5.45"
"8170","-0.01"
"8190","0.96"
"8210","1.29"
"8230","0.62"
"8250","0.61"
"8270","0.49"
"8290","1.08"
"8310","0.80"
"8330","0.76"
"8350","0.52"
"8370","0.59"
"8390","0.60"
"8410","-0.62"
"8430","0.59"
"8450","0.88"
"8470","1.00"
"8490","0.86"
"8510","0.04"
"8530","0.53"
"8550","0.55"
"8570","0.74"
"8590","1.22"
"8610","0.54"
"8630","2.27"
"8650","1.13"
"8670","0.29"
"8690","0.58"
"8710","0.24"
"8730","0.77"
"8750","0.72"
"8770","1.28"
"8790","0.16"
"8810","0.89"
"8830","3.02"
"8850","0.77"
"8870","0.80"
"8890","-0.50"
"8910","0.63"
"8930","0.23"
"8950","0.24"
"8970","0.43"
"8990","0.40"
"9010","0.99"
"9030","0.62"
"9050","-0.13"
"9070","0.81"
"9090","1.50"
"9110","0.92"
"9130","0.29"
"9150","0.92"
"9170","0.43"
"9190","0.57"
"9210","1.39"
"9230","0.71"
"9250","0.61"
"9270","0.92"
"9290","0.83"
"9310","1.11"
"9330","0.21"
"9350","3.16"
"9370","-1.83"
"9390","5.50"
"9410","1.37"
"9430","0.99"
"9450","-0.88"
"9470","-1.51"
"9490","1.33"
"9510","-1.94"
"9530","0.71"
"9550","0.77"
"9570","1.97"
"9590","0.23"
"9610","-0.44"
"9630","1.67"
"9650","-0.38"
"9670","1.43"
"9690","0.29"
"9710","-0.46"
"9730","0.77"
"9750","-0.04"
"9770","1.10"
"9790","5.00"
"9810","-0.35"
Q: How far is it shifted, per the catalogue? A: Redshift 0.625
